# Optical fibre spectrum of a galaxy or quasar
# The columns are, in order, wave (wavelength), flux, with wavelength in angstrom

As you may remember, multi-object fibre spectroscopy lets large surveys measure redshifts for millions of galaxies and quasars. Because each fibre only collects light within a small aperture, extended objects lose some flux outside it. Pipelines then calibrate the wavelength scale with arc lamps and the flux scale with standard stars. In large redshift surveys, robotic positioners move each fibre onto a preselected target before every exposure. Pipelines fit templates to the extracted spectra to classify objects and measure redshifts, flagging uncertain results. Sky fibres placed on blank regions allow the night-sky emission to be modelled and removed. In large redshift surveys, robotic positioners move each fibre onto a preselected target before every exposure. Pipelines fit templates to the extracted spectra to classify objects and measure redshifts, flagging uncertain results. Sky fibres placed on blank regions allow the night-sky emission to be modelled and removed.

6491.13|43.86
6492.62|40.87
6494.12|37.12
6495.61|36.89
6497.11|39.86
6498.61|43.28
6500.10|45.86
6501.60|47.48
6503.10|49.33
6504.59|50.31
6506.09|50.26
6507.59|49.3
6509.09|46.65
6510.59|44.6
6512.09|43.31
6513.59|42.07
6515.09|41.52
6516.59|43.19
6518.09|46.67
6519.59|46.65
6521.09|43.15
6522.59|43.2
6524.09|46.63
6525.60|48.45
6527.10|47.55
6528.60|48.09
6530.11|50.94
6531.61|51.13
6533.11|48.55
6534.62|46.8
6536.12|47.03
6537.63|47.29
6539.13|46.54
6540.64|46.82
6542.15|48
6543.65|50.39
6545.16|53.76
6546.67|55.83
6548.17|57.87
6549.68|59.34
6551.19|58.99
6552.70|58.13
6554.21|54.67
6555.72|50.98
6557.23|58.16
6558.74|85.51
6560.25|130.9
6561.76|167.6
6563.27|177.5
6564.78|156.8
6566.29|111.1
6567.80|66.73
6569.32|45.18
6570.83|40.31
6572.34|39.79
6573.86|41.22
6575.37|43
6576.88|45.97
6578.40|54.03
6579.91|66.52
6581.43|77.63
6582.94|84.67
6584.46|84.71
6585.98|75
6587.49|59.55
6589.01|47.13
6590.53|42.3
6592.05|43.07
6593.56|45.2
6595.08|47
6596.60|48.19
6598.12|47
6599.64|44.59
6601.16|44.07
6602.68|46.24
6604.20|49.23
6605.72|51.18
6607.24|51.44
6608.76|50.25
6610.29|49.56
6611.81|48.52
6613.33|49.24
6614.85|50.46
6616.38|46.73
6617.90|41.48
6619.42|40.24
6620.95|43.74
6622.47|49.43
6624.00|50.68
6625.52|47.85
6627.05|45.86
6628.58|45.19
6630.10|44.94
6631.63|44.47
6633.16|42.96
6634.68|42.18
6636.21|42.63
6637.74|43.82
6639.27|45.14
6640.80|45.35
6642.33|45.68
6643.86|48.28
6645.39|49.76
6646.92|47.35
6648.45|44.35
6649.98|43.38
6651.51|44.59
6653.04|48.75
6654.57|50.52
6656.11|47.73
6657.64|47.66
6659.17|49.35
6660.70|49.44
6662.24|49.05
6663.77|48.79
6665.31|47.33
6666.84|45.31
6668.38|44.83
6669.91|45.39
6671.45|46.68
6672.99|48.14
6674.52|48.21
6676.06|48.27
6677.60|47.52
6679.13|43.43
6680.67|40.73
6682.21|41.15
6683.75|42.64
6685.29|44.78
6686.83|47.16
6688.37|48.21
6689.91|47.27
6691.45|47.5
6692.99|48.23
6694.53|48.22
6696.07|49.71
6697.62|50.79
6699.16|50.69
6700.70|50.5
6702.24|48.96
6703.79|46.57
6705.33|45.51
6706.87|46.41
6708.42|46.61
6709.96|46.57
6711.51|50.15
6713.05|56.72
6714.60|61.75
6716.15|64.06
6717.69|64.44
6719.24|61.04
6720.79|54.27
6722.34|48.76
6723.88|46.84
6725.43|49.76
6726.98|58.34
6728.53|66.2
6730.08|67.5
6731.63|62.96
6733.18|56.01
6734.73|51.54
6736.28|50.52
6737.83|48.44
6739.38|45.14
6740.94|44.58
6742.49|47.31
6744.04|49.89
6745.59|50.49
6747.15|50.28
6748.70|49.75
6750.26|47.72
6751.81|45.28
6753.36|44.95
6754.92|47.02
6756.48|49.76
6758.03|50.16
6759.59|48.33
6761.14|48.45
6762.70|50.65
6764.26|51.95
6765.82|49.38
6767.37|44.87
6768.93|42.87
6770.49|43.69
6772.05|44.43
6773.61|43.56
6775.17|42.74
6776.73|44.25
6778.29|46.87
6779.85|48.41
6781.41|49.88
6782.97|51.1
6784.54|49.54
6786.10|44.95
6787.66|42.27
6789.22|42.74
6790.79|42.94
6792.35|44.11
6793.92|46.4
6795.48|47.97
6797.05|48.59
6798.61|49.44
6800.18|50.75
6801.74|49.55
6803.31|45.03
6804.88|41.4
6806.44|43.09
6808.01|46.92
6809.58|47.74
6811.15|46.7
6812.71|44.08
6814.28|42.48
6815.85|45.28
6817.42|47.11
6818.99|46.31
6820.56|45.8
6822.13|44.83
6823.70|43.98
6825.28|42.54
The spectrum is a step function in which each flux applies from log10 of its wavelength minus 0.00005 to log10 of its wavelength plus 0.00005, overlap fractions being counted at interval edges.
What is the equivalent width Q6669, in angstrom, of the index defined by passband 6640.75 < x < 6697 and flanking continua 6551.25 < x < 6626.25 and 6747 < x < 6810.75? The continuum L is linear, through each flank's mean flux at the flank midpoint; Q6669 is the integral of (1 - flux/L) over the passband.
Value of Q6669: 8.96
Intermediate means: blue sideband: 62.2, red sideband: 46.8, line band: 46.8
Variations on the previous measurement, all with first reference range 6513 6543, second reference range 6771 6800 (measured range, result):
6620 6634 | 0.1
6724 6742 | -3.1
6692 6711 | -0.8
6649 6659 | -0.2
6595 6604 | 0.0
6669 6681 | 0.0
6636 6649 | 0.1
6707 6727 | -3.4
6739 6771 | -1.1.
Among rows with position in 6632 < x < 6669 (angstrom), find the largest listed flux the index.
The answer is 50.52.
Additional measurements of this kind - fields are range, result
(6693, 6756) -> 67.5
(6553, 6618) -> 177.5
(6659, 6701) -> 50.79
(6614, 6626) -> 50.68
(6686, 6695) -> 48.23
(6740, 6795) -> 51.95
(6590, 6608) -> 51.44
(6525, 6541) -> 51.13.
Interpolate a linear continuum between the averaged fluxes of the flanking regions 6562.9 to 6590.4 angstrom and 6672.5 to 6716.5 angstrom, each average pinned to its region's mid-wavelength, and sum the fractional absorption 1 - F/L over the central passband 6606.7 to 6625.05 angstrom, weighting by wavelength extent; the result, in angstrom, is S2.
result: 4.6 angstrom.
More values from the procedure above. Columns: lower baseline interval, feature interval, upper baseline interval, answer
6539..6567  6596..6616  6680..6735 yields 6.4 angstrom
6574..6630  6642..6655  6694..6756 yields 1.2 angstrom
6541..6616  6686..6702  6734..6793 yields 1.3 angstrom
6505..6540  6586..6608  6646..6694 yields -0.9 angstrom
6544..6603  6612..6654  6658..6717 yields 8.4 angstrom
